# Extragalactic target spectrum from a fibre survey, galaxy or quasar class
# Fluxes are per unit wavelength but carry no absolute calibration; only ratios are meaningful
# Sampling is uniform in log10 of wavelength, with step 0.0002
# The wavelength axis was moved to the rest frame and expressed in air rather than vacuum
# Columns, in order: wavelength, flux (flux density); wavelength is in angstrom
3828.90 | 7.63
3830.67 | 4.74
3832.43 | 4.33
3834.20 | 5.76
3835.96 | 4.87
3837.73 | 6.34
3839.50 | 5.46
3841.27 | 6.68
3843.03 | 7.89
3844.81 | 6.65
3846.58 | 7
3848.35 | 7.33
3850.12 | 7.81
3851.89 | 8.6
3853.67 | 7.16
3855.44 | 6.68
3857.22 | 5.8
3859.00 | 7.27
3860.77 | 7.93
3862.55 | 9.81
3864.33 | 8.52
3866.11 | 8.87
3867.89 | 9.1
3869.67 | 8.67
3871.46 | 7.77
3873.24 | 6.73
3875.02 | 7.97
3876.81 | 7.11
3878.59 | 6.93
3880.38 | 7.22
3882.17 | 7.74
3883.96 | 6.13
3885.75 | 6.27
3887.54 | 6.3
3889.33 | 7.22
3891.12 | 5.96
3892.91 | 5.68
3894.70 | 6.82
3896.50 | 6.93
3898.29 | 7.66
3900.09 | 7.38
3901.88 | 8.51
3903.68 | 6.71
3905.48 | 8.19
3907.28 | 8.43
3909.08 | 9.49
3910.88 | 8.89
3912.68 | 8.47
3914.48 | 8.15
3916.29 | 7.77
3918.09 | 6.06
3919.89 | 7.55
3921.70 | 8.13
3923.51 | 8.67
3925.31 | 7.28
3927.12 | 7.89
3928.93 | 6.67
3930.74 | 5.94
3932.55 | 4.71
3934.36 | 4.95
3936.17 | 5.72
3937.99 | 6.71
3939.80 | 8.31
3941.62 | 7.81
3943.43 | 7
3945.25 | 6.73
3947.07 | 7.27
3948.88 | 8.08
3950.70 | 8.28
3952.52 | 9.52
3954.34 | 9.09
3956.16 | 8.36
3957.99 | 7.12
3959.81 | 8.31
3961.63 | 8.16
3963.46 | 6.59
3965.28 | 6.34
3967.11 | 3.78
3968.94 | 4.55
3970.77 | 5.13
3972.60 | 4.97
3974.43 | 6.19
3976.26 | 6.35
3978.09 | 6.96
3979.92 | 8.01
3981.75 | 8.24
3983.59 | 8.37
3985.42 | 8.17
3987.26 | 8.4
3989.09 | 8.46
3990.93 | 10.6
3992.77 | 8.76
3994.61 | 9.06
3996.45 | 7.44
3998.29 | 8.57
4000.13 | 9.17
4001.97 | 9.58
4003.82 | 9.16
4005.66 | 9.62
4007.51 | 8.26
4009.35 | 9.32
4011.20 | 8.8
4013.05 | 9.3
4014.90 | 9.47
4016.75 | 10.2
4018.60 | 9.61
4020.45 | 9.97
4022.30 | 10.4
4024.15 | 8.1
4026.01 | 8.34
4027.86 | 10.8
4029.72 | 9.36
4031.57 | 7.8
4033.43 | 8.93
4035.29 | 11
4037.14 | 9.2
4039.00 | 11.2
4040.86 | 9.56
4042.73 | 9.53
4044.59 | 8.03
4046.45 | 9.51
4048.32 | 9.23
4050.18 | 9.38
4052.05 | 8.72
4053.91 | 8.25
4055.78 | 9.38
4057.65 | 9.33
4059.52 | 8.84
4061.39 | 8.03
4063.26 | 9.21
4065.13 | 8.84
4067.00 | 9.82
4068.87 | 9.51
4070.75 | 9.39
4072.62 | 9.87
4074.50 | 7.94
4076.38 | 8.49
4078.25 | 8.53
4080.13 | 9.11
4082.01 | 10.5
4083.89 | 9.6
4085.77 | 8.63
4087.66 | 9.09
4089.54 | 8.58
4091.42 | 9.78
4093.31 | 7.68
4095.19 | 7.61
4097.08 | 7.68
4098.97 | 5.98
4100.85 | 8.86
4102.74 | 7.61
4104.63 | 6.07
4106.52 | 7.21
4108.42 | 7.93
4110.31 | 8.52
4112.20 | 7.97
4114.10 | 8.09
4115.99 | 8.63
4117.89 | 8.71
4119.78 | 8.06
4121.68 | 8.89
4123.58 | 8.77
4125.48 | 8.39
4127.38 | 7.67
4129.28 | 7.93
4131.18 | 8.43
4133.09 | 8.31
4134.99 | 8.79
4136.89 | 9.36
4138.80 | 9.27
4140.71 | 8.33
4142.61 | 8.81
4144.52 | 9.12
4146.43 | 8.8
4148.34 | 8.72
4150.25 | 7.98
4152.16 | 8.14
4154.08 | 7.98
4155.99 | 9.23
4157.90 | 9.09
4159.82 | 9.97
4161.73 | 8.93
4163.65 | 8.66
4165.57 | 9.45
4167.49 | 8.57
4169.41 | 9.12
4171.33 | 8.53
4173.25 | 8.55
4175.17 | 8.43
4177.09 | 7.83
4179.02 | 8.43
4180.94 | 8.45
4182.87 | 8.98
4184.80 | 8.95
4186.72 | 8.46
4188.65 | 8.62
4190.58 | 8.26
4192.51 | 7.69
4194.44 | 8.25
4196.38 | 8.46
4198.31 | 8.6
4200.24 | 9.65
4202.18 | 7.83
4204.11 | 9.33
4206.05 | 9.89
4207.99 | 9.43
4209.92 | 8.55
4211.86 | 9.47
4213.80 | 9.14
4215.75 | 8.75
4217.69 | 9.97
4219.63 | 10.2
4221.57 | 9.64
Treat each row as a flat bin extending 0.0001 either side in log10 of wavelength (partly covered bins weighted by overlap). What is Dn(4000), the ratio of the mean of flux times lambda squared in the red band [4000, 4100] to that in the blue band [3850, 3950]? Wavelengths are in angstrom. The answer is 1.33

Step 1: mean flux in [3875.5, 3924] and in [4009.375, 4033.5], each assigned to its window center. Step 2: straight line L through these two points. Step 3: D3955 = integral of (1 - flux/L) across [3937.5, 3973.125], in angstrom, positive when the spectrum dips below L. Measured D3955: 4.89 angstrom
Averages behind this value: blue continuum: 7.42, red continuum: 9.33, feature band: 7.13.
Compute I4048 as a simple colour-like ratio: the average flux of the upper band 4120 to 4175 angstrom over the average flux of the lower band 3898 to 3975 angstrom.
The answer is 1.2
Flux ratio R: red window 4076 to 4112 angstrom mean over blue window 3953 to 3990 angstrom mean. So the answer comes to 1.2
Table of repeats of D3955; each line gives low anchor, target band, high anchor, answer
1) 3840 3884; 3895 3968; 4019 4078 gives 6.68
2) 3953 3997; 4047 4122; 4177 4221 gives -4.40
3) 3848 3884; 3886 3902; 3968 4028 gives 2.09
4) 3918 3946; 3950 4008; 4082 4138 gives -4.15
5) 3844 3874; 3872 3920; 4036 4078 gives 4.05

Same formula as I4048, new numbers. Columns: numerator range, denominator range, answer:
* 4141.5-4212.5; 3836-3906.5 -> 1.20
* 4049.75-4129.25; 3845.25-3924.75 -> 1.13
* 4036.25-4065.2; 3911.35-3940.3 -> 1.29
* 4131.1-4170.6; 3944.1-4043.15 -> 1.05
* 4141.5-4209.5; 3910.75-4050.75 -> 1.07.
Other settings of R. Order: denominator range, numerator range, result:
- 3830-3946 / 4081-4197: 1.18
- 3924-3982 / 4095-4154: 1.19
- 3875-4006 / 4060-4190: 1.15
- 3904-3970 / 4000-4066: 1.26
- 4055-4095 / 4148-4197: 0.95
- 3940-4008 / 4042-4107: 1.12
